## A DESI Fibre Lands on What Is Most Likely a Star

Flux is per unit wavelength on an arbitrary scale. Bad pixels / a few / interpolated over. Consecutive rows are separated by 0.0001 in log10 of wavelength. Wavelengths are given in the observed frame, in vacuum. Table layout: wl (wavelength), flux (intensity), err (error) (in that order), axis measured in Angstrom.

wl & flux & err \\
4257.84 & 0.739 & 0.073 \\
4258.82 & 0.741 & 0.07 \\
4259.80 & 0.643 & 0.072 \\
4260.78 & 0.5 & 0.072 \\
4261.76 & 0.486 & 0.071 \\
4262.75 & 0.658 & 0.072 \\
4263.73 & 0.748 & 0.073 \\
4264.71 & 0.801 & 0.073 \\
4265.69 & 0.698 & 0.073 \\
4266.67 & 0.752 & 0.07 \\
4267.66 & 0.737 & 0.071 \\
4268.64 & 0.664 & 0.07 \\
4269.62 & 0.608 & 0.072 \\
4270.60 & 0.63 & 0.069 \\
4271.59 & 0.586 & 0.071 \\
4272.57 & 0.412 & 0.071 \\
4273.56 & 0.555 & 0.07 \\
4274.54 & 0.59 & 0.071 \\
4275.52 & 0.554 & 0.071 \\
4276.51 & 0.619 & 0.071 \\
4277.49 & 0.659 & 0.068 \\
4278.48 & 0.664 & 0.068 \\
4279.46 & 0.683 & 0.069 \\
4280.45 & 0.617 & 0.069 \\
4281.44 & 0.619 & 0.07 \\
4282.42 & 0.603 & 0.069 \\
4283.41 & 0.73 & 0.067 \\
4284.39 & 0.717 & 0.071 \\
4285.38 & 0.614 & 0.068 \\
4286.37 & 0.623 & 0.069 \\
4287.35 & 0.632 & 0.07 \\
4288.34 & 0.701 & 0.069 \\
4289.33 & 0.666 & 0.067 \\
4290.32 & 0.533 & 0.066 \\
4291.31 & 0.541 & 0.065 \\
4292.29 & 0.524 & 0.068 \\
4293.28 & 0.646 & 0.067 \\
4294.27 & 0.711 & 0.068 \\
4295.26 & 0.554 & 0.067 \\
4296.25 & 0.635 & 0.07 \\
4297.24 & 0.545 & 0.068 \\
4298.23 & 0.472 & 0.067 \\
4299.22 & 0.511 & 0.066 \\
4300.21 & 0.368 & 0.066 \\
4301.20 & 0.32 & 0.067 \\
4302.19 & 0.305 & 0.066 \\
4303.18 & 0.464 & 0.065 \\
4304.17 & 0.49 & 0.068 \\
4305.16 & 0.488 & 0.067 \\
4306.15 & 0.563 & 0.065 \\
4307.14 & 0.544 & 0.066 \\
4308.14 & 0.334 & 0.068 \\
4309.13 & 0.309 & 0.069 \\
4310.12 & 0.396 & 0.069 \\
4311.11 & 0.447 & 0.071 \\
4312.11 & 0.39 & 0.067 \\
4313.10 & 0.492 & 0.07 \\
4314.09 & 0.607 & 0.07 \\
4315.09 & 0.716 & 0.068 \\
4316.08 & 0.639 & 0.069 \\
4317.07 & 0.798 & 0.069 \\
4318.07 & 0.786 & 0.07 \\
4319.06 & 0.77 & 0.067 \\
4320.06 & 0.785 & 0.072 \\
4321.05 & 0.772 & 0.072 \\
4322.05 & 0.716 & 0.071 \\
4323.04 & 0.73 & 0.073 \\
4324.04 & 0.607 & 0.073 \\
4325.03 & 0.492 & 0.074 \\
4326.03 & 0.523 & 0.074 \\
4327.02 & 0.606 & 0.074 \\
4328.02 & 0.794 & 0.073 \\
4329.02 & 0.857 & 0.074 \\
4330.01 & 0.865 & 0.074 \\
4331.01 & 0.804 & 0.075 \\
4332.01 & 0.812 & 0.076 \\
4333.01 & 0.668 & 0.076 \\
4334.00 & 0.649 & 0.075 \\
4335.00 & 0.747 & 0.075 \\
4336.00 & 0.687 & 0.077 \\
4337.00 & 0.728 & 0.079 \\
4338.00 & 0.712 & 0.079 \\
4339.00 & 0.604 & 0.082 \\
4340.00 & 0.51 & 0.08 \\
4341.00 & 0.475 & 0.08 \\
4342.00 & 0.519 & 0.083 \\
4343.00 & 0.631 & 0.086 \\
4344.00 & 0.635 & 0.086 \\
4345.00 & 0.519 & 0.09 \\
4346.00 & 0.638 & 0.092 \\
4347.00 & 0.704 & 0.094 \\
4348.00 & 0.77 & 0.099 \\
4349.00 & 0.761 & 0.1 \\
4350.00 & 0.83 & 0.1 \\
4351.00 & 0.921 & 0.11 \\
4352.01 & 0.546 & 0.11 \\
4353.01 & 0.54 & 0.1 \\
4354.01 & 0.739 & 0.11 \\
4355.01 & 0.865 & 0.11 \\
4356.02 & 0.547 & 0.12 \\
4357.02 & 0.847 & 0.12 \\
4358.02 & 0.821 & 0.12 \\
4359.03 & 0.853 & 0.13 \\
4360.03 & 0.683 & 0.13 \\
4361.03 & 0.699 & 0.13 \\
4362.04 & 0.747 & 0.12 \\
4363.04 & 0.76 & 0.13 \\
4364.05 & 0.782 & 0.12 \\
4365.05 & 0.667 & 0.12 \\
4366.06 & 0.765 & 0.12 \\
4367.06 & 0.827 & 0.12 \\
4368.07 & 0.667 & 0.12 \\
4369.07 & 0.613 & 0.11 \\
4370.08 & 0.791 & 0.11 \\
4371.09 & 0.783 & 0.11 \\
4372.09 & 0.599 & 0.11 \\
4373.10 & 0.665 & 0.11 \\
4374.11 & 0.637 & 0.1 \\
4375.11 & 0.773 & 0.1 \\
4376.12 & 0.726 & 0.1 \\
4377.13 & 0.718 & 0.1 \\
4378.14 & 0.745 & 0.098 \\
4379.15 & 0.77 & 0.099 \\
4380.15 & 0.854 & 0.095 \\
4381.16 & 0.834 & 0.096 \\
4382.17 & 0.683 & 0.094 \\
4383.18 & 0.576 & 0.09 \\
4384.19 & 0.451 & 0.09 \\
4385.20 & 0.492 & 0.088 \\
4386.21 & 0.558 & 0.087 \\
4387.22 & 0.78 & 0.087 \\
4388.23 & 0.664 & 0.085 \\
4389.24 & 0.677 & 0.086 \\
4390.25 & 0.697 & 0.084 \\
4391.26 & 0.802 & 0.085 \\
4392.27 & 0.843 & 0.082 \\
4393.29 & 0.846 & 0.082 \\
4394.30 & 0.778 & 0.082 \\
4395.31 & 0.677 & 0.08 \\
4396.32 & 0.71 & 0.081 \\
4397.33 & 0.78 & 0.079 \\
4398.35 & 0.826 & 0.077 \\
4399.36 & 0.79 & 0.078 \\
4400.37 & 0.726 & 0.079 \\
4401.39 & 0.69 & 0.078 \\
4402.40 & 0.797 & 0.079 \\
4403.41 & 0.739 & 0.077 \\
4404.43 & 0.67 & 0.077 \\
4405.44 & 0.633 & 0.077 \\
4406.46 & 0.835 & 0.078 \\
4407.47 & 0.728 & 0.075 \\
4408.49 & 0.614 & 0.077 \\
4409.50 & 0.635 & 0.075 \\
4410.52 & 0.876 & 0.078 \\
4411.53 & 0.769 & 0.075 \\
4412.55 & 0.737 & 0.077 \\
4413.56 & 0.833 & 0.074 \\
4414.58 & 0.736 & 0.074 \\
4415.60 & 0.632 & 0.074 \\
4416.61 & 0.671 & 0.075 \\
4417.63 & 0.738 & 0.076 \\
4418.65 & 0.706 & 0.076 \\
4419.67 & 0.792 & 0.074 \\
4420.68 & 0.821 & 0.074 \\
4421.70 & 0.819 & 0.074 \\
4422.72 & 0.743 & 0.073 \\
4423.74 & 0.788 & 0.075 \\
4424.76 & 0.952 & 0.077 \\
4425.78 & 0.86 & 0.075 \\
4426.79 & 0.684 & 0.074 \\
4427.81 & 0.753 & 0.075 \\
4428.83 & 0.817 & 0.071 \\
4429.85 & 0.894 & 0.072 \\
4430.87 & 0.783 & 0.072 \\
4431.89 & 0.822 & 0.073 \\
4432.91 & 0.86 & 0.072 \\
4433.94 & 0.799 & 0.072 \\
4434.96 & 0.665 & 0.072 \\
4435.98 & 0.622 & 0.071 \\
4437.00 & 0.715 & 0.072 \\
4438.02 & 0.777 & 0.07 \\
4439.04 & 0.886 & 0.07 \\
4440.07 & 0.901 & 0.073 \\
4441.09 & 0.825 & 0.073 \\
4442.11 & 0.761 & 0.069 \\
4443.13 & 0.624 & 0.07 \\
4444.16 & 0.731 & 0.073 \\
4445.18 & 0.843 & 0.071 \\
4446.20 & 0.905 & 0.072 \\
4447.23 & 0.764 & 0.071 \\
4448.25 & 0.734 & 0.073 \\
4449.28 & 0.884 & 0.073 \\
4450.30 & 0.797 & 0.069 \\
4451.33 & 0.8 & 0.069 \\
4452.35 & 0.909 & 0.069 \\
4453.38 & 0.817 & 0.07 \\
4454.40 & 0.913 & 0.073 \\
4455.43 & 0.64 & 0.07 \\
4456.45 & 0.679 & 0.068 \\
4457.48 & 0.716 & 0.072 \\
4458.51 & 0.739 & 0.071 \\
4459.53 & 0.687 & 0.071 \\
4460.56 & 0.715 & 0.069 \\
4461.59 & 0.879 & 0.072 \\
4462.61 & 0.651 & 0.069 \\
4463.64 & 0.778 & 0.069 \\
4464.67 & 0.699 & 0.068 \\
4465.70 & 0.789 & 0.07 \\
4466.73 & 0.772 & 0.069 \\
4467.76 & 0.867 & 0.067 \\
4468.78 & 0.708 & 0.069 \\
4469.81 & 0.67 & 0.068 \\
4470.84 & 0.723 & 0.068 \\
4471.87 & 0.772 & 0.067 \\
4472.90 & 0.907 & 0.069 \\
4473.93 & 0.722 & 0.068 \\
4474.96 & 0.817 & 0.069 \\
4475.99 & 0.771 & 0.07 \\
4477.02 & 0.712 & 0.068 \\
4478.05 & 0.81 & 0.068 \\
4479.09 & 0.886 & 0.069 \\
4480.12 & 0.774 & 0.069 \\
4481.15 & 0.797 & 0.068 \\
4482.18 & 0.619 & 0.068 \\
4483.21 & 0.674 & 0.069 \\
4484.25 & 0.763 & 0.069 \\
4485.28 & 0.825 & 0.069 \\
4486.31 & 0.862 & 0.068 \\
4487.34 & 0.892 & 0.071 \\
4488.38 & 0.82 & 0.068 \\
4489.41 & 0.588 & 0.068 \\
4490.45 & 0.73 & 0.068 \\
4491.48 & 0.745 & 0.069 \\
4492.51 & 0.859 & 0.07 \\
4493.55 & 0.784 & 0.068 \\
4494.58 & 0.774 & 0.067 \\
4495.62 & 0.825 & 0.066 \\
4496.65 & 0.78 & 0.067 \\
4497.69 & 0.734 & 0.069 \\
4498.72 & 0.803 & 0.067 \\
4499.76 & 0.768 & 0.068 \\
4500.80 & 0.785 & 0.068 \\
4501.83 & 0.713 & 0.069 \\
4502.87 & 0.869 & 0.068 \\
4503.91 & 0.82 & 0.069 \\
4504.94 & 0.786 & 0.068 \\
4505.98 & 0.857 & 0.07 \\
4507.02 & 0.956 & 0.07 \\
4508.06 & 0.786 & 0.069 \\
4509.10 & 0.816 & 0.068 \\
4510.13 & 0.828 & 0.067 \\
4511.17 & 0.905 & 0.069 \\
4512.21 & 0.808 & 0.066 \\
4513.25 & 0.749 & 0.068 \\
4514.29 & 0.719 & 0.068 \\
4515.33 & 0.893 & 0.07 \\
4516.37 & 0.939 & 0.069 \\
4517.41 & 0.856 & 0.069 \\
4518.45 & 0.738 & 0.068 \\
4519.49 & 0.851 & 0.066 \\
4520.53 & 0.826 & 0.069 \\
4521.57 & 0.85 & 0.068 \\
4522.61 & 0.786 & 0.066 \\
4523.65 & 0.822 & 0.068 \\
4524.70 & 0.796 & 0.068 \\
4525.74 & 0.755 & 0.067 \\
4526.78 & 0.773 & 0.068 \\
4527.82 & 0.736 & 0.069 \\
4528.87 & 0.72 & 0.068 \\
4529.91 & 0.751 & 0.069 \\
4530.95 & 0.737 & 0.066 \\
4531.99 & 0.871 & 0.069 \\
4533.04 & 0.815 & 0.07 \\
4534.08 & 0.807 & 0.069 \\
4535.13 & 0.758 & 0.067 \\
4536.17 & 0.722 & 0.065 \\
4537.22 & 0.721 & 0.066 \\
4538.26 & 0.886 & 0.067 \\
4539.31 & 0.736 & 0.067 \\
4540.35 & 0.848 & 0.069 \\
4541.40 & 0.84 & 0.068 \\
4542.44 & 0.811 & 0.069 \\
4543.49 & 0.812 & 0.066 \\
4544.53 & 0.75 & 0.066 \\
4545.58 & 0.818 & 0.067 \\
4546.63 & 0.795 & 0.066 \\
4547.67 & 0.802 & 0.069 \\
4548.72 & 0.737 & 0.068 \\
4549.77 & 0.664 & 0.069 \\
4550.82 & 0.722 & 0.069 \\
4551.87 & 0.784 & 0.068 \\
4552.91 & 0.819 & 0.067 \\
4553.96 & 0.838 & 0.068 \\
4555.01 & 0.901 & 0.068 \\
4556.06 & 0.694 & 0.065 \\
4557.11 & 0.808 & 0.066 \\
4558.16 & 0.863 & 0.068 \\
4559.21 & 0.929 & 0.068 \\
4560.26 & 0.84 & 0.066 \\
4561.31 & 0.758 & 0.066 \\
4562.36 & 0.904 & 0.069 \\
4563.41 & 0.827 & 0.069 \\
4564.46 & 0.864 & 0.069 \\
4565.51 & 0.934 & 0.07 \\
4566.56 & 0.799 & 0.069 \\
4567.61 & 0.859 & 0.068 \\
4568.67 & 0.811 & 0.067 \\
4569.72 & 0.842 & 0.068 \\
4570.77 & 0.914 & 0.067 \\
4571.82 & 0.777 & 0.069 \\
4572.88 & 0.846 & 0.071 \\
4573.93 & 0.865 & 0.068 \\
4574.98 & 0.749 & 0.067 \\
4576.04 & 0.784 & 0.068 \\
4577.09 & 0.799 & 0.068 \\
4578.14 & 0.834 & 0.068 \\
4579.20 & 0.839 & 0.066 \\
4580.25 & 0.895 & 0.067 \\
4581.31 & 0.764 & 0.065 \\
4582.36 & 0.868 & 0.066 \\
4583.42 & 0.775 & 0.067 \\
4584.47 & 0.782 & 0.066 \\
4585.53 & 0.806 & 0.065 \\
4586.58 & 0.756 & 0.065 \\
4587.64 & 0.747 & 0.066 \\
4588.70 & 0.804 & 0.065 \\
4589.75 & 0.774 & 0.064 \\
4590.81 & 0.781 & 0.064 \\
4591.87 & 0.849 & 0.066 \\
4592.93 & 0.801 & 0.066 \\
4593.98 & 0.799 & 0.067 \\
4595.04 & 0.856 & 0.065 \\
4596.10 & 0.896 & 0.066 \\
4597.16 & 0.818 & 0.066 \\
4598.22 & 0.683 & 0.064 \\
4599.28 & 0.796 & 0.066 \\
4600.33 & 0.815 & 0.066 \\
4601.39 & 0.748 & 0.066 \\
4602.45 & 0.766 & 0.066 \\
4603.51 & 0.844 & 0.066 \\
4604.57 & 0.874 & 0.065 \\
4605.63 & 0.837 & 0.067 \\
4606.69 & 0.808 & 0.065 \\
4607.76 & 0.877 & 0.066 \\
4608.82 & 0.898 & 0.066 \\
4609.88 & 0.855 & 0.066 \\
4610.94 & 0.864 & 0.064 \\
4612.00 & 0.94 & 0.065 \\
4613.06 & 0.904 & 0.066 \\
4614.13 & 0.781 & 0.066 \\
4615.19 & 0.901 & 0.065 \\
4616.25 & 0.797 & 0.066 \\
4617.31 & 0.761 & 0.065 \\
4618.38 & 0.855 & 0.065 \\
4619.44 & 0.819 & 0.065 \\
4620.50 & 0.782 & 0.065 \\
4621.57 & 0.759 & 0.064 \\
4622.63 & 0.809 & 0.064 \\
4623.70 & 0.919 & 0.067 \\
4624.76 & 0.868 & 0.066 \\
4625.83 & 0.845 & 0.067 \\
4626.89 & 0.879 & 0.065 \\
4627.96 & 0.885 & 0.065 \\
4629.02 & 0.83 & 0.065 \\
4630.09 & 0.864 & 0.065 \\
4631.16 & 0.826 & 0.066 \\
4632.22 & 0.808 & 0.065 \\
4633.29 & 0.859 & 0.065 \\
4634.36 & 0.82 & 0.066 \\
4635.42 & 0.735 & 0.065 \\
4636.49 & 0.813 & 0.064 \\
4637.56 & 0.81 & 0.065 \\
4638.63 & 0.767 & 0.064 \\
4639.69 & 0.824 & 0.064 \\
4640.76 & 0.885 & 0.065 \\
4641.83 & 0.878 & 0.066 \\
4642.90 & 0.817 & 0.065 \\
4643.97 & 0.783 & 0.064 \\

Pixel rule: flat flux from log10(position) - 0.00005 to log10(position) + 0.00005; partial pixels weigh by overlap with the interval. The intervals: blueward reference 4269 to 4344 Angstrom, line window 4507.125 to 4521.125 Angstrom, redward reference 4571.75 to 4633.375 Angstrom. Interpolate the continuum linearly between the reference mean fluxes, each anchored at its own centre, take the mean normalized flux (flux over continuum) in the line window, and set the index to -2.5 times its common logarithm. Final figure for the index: -0.10 mag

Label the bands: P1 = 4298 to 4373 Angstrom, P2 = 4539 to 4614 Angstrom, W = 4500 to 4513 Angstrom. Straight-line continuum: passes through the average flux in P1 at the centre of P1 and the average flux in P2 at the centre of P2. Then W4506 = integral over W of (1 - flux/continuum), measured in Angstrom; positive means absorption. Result -0.9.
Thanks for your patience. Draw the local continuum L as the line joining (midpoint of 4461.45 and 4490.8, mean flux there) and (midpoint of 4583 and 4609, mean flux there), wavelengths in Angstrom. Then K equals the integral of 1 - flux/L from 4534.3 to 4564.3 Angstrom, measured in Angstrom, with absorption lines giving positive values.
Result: -0.4 Angstrom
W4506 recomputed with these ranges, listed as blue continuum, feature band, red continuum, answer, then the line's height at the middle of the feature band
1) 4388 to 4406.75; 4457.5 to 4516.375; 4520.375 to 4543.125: -0.6 Angstrom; 0.775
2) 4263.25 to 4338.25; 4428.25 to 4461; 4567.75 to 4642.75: -3.1 Angstrom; 0.715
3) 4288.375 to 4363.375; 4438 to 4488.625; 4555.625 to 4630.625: -3.3 Angstrom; 0.732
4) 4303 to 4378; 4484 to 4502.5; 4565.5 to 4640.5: -0.6 Angstrom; 0.759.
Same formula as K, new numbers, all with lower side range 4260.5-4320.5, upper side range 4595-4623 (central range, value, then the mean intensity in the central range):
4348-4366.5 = -3.09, 0.744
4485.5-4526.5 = -3.14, 0.807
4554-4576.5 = -1.21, 0.837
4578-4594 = 0.11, 0.804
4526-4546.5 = -0.33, 0.785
